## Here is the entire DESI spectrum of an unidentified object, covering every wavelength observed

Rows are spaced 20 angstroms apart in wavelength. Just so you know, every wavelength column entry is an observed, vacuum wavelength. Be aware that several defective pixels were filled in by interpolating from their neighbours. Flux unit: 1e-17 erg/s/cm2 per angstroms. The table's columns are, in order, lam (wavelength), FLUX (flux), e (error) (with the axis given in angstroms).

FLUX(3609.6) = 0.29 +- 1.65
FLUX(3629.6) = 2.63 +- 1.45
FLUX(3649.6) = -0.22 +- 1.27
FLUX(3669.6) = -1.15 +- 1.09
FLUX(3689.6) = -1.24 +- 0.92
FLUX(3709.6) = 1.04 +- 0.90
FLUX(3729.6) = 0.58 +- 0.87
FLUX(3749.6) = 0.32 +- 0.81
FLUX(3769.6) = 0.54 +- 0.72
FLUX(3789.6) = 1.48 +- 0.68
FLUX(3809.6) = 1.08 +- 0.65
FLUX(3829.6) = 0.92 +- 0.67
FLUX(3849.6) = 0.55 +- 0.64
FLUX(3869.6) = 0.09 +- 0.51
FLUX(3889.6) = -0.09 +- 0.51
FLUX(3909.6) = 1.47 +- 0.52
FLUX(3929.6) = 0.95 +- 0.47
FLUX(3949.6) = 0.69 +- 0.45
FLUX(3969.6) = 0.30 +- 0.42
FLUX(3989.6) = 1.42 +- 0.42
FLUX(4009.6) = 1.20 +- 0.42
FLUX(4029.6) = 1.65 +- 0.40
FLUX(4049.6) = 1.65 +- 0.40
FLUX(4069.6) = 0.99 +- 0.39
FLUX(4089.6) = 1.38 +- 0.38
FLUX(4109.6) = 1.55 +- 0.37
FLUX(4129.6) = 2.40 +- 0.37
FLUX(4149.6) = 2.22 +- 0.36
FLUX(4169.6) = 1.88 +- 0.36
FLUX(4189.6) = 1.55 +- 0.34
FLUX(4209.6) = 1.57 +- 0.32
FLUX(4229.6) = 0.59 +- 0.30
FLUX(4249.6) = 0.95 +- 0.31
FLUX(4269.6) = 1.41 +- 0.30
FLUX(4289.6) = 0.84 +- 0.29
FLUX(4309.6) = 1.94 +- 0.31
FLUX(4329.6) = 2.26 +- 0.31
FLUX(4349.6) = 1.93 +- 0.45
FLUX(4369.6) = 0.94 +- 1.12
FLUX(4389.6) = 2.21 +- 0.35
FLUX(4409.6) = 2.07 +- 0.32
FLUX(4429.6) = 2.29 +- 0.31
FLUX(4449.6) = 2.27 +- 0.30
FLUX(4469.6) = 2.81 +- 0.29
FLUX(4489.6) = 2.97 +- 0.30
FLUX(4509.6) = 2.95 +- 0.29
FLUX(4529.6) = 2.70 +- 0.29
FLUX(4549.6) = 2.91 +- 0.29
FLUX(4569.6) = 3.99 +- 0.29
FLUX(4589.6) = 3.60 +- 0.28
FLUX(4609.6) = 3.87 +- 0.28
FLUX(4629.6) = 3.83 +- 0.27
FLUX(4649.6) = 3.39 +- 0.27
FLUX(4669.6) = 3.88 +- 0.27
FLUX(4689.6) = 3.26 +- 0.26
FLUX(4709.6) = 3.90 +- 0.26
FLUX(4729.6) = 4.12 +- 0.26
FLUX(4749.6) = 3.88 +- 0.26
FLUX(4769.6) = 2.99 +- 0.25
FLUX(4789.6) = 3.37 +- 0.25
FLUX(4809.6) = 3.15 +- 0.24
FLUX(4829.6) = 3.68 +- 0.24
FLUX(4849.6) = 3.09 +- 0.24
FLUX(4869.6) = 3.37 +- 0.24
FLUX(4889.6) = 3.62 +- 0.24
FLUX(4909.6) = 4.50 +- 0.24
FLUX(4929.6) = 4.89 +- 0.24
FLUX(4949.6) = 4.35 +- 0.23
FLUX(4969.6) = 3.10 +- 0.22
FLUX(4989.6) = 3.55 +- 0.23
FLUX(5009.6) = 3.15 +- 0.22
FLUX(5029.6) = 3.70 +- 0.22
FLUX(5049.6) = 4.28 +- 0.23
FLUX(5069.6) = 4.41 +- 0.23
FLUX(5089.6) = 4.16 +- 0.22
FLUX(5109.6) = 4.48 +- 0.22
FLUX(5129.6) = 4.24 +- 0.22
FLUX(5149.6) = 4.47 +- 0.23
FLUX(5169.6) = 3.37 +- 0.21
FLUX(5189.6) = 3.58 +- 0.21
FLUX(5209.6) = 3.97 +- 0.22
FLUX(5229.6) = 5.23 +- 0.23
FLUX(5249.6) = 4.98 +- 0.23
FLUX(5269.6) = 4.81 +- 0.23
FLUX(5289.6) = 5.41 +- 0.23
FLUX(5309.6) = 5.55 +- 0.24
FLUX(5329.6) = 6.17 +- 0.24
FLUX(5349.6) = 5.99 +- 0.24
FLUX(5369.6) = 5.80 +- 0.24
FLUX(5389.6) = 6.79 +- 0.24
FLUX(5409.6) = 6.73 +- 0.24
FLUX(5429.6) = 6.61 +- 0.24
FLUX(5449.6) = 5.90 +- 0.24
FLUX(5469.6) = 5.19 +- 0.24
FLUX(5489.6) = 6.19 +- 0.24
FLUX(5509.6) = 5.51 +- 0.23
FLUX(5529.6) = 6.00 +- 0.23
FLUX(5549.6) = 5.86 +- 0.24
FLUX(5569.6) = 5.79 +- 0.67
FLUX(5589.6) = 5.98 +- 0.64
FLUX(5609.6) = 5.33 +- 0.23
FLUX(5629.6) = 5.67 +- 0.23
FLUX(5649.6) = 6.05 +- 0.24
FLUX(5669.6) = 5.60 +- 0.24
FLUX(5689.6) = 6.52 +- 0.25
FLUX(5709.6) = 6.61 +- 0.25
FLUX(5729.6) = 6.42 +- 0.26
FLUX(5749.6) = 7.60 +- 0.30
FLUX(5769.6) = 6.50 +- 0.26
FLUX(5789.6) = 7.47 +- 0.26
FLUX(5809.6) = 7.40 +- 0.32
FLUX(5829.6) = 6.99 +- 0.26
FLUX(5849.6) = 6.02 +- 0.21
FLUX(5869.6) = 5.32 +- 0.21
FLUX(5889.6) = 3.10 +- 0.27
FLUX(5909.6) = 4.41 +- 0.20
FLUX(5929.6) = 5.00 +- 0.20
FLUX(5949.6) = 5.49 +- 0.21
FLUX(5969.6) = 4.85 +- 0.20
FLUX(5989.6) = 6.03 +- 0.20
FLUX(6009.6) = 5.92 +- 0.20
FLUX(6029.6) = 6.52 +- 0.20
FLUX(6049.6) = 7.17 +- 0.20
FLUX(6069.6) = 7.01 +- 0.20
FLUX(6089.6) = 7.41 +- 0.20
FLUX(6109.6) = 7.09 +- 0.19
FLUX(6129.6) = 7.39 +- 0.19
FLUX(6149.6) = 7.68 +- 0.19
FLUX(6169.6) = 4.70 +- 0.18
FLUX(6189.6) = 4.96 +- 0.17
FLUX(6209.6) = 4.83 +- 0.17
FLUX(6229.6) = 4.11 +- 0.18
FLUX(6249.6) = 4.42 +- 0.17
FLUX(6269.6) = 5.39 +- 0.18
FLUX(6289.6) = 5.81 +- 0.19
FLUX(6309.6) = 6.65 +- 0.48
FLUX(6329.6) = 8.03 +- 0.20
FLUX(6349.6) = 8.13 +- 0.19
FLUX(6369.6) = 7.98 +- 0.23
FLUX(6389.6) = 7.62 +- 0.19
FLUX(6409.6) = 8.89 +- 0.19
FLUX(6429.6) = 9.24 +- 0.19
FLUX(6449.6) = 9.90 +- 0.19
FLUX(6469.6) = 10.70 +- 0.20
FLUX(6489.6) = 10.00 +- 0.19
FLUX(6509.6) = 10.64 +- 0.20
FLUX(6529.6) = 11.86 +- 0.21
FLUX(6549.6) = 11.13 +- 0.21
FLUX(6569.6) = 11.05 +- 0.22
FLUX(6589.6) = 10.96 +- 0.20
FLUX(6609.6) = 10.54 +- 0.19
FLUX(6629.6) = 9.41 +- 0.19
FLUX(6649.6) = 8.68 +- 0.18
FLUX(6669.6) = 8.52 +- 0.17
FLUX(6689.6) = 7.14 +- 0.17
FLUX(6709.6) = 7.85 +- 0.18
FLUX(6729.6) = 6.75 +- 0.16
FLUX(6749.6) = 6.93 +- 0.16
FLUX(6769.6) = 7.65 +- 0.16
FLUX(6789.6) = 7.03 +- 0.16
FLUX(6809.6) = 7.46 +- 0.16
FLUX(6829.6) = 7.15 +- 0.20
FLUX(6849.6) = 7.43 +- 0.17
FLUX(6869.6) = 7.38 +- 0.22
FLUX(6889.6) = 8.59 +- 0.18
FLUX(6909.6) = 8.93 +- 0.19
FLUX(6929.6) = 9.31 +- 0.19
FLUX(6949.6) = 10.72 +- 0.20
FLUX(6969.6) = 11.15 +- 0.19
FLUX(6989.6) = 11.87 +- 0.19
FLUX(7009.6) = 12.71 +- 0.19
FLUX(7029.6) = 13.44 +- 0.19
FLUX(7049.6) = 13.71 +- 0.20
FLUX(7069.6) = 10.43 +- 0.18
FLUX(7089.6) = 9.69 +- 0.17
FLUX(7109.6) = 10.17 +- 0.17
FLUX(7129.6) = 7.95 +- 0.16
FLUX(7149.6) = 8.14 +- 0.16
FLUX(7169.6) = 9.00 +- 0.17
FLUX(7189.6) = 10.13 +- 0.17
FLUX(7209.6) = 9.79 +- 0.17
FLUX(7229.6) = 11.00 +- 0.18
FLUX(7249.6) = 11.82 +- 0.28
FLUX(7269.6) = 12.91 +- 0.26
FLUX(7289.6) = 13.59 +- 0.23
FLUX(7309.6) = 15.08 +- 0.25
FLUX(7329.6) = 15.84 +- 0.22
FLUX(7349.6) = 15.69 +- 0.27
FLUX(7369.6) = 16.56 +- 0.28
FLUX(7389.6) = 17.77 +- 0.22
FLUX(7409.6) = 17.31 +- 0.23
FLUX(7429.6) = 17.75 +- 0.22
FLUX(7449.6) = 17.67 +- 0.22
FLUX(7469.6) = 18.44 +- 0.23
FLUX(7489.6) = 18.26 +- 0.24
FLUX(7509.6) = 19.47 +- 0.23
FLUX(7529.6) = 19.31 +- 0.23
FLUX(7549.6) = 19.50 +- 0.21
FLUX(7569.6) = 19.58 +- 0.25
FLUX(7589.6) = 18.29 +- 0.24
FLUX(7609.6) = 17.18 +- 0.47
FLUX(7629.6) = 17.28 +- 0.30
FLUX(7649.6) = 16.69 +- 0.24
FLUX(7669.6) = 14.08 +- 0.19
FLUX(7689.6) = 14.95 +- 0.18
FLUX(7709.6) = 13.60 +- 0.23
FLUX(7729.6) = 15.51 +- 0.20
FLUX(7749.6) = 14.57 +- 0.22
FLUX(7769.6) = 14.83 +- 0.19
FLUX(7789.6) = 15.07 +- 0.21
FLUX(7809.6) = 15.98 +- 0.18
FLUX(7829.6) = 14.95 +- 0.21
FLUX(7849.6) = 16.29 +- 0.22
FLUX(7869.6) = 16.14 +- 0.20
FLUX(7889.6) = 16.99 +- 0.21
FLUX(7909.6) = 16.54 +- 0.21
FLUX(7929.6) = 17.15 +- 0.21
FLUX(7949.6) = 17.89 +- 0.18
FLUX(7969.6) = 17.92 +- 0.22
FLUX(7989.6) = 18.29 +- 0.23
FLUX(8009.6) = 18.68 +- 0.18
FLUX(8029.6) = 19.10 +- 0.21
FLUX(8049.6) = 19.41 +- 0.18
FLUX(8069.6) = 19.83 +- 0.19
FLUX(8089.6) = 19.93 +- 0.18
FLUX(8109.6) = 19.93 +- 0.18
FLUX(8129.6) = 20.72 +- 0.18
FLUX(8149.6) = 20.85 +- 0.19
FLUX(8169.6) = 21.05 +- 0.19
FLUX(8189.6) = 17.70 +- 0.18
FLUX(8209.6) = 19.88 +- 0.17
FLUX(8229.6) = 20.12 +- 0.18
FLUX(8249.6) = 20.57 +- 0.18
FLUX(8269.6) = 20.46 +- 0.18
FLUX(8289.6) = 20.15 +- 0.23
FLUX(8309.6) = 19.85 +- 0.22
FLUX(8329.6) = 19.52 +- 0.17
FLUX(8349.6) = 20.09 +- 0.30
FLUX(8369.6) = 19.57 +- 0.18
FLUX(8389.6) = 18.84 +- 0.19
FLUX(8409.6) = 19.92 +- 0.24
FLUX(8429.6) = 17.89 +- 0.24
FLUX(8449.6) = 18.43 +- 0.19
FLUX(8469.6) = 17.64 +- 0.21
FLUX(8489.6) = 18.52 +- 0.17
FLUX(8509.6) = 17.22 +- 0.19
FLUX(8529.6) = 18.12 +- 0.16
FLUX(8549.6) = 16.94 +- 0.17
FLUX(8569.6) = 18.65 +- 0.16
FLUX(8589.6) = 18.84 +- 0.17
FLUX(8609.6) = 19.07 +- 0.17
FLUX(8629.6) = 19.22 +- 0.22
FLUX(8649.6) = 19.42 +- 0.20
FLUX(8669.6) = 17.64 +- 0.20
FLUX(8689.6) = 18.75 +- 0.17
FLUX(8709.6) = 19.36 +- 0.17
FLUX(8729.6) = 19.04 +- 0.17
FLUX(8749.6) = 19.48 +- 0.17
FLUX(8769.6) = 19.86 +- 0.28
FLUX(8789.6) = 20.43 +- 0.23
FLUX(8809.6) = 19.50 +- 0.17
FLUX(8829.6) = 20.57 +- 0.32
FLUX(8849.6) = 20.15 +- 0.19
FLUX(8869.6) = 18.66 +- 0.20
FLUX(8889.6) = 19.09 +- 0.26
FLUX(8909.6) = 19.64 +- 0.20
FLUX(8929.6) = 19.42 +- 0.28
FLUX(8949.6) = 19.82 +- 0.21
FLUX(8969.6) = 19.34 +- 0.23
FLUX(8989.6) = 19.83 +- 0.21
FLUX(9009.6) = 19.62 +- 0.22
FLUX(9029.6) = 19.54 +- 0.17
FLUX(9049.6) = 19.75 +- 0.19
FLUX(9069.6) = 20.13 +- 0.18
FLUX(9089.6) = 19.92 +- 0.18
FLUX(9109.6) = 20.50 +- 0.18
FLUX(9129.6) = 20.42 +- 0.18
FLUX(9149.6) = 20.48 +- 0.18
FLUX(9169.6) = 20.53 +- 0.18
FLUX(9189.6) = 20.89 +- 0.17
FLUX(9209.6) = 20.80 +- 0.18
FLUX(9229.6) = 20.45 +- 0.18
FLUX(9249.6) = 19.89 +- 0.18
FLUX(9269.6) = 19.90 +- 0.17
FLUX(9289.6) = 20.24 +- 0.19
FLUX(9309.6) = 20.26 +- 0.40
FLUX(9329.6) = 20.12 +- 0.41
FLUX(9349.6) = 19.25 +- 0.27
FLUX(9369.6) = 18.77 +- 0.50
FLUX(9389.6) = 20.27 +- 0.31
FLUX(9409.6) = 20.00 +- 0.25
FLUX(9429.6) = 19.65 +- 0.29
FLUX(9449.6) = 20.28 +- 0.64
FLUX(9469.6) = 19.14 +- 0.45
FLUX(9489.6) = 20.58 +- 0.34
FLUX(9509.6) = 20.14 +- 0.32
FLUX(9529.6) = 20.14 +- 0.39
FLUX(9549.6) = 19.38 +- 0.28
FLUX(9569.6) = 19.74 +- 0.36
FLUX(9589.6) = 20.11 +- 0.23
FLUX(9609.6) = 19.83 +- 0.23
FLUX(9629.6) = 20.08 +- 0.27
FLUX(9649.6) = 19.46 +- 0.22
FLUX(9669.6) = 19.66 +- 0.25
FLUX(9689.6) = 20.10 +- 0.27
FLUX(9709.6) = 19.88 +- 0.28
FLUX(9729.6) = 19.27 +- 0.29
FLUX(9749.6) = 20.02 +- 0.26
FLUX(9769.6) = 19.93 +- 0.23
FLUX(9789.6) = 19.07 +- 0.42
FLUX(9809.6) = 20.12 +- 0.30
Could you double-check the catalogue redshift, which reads 0.000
